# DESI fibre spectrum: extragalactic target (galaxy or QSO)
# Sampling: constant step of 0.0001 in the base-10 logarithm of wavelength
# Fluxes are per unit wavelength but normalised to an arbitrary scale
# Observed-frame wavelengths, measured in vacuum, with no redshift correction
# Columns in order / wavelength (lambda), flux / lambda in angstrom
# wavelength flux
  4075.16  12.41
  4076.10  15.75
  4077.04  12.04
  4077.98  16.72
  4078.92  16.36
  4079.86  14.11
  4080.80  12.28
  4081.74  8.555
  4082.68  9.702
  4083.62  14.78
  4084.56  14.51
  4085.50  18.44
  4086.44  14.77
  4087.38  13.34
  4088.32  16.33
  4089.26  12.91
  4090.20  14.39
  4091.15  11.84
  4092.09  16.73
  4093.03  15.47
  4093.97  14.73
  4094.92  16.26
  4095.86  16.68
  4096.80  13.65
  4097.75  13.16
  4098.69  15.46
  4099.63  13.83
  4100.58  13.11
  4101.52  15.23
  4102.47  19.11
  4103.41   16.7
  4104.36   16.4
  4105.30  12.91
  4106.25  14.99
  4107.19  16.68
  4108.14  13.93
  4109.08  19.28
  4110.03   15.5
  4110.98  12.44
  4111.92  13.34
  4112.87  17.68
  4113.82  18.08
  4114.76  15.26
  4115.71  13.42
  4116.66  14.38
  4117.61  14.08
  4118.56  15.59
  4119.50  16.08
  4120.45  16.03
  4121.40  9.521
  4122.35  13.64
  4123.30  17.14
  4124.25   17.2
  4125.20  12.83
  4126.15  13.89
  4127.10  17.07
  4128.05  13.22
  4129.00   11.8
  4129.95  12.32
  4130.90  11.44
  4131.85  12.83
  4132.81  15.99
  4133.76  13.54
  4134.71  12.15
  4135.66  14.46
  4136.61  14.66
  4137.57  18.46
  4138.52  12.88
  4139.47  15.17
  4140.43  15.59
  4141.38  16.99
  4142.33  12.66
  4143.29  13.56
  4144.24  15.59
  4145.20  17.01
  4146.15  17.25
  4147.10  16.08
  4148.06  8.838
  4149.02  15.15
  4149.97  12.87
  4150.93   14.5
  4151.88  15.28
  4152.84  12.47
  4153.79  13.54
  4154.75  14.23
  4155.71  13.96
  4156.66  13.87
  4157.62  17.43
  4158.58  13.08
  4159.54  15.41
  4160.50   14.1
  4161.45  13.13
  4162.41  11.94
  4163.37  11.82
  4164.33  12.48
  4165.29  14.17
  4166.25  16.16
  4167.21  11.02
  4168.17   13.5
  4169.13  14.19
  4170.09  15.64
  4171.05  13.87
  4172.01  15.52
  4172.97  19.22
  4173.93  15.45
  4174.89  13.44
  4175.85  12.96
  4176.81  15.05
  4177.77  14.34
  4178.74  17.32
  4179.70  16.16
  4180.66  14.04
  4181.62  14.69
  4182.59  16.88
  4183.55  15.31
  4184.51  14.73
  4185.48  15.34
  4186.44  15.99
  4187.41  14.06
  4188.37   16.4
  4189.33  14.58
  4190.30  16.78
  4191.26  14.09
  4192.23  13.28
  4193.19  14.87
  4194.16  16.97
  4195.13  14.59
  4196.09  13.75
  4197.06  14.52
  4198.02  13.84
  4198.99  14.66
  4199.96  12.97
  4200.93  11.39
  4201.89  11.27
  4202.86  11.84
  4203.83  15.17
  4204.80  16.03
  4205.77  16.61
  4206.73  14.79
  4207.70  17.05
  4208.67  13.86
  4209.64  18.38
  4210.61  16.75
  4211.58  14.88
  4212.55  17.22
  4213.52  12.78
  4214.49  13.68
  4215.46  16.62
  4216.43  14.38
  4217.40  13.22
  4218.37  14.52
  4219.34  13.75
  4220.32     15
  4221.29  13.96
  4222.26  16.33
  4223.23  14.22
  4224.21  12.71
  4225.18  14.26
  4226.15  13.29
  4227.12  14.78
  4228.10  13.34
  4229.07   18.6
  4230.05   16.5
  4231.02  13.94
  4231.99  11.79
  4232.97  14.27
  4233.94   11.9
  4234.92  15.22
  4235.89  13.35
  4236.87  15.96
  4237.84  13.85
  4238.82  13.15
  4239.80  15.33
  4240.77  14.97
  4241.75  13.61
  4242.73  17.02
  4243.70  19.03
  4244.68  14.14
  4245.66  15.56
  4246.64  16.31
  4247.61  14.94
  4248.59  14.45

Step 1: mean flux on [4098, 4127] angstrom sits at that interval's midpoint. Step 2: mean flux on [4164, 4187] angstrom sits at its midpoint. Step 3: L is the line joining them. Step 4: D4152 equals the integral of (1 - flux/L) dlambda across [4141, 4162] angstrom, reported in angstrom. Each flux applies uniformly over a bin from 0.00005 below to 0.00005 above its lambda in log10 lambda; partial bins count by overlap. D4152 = 0.8 angstrom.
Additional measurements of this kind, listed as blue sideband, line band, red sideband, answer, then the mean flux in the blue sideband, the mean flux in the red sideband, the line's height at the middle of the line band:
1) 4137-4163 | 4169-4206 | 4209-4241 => -0.7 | 14.5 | 14.6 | 14.5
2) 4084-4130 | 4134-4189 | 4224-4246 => 0.9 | 15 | 14.7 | 14.8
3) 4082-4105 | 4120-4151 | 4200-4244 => 1.0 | 14.8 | 14.6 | 14.8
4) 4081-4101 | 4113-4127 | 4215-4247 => -0.6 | 14.2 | 14.7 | 14.3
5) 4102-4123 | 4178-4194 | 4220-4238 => -0.6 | 15.2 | 14.4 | 14.7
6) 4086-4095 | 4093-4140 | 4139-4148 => 0.4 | 14.6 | 15.2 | 14.9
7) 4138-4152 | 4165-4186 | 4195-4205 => -1.4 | 14.6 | 13.5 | 14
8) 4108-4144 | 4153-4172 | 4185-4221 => 1.0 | 14.6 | 14.7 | 14.7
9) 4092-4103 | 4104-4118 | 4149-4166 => -0.3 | 15.2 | 13.9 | 14.9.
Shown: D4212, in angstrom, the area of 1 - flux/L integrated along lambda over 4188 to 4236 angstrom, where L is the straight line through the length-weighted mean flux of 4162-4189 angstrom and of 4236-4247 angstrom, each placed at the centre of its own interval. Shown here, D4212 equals 1.4 angstrom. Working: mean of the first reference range 14.7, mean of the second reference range 15.3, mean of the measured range 14.6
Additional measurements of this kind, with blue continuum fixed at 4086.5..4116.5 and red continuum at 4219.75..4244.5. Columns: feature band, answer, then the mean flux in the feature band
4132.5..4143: 0.2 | 14.7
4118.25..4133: 0.9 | 14.1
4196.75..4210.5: 0.2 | 14.5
